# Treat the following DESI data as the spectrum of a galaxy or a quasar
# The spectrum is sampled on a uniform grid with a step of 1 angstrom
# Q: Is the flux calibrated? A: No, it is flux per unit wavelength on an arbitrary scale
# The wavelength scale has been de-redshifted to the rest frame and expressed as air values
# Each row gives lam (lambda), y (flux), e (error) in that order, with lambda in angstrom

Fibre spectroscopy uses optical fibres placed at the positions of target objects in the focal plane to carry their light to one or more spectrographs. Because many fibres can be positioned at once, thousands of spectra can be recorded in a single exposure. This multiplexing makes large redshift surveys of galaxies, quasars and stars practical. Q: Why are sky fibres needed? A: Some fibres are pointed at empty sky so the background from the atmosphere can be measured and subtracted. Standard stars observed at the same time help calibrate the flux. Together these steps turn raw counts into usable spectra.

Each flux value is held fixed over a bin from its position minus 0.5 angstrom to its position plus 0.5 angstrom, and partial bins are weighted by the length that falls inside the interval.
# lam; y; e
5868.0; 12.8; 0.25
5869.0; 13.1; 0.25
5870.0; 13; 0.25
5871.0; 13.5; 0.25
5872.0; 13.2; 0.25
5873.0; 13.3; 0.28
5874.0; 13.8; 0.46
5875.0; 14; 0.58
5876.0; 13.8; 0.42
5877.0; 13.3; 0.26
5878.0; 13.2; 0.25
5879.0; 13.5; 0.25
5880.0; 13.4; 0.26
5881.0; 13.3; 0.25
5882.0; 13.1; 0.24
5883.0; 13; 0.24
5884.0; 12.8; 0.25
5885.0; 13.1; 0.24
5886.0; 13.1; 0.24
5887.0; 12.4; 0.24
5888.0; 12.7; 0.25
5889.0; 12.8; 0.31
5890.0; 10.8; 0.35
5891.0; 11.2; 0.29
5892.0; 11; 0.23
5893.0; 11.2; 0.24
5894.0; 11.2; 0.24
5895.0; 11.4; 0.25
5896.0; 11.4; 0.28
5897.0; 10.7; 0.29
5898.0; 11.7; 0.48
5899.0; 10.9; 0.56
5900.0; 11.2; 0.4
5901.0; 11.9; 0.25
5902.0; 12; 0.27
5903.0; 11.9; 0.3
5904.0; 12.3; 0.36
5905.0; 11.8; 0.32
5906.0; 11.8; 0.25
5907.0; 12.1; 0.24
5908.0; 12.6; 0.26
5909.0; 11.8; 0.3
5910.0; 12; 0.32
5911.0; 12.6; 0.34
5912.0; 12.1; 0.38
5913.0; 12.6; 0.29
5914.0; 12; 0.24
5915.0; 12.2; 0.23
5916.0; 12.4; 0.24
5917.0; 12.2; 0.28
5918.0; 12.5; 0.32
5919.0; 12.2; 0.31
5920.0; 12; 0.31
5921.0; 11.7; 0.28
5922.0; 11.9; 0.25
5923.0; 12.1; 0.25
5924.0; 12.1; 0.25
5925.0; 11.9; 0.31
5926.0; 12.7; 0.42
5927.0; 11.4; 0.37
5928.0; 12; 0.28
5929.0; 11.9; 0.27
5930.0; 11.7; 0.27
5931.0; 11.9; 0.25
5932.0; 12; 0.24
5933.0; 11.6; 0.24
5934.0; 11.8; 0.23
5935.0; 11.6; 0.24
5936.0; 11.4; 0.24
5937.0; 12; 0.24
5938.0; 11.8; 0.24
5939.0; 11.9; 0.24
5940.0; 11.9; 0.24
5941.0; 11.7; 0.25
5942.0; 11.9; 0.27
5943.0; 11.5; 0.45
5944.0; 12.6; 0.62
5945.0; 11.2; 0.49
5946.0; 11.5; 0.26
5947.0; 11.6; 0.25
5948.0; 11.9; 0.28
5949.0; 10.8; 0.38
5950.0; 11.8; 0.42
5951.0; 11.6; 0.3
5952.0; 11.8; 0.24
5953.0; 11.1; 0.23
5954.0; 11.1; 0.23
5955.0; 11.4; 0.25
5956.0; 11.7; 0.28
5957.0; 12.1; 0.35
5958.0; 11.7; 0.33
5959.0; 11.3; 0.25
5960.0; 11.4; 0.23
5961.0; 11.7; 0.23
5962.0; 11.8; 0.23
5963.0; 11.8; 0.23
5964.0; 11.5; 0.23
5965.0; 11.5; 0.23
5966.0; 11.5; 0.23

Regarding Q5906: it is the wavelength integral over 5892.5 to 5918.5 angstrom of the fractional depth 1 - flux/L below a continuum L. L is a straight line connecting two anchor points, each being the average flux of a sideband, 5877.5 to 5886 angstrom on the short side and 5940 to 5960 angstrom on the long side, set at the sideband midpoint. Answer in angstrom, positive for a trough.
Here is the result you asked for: 1.5 angstrom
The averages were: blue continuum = 13.2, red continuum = 11.6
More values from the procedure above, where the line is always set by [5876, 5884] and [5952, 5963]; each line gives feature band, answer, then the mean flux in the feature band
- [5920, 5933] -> 0.3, 11.9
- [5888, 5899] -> 1.3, 11.4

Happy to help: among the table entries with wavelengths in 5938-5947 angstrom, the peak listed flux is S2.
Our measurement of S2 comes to 12.6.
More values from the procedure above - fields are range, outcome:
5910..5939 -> 12.7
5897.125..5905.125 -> 12.3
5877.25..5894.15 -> 13.5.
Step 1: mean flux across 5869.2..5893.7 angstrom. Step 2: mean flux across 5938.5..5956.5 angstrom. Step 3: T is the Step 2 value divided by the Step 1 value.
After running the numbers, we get 0.9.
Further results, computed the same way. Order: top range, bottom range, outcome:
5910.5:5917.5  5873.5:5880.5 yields 0.91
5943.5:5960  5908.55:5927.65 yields 0.95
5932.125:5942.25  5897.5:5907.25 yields 1.00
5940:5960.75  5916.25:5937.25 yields 0.97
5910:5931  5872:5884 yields 0.90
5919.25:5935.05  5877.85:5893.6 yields 0.95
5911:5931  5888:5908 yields 1.04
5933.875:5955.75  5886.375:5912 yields 0.99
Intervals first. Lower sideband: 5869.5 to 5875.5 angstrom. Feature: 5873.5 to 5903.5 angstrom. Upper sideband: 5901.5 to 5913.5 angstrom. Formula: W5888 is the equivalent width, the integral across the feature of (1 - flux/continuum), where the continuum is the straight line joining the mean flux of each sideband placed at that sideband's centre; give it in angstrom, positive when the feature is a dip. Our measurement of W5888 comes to 1.3 angstrom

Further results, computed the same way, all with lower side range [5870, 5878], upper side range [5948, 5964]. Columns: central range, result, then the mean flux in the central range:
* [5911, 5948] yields 0.7 angstrom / 11.9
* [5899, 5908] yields 0.7 angstrom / 11.9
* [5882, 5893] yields 0.8 angstrom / 12.3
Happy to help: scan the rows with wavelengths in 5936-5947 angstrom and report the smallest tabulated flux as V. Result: 11.2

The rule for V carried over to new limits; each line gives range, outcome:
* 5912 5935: 11.4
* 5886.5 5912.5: 10.7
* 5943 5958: 10.8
